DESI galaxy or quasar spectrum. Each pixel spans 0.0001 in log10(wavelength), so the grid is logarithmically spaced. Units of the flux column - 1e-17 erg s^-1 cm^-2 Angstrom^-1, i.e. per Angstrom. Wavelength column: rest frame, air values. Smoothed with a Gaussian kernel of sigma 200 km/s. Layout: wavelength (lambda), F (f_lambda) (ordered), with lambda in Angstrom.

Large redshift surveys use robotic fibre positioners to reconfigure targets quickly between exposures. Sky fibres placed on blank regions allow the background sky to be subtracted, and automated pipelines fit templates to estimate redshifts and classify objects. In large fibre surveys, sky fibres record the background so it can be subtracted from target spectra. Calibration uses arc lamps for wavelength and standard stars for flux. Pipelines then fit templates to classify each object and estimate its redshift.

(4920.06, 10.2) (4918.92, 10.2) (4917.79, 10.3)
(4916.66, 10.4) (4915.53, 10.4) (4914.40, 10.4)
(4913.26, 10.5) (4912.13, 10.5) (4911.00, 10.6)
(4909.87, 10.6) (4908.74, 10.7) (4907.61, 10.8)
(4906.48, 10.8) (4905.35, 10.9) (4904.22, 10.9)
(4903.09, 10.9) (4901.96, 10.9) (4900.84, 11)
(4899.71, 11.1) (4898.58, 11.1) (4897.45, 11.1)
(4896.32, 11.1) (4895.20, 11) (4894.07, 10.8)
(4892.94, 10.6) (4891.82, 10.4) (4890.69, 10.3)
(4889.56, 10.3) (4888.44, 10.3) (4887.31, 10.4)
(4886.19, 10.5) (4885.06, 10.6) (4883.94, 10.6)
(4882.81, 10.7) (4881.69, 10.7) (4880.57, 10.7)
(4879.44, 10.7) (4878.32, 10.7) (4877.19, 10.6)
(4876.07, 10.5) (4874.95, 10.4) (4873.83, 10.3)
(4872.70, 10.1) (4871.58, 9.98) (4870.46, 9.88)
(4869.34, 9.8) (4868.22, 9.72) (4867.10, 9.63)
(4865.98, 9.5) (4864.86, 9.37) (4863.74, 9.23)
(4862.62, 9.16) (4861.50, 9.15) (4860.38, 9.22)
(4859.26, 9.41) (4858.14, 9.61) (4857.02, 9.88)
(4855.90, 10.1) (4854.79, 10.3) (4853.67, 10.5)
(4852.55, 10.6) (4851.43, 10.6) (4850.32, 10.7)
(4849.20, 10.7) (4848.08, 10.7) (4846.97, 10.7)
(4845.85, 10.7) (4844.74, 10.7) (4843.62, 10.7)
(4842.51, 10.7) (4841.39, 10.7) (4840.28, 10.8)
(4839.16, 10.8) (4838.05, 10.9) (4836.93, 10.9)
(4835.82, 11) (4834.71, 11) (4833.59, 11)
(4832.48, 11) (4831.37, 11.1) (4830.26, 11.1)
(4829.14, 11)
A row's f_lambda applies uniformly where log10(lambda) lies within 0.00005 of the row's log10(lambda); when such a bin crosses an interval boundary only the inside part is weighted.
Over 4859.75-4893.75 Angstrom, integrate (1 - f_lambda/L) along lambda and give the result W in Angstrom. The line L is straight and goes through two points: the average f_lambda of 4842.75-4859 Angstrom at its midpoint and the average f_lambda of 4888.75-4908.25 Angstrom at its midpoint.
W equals 1.6 Angstrom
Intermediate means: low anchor 10.5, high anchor 10.8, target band 10.1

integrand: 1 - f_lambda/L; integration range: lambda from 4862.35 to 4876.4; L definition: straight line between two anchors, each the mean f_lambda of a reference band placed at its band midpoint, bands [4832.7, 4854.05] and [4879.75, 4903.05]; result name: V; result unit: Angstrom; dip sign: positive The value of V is 1.2 Angstrom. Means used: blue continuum 10.8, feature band 9.82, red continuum 10.7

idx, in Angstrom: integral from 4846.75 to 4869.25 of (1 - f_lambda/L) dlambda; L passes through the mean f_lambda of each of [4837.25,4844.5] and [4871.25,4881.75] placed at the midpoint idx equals 1.5 Angstrom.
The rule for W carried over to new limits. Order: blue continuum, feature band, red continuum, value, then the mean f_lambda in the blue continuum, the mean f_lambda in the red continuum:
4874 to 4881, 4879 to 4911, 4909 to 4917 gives -0.6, 10.6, 10.5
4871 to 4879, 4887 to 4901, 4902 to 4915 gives -0.2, 10.4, 10.7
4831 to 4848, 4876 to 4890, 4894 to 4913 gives 0.4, 10.8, 10.9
